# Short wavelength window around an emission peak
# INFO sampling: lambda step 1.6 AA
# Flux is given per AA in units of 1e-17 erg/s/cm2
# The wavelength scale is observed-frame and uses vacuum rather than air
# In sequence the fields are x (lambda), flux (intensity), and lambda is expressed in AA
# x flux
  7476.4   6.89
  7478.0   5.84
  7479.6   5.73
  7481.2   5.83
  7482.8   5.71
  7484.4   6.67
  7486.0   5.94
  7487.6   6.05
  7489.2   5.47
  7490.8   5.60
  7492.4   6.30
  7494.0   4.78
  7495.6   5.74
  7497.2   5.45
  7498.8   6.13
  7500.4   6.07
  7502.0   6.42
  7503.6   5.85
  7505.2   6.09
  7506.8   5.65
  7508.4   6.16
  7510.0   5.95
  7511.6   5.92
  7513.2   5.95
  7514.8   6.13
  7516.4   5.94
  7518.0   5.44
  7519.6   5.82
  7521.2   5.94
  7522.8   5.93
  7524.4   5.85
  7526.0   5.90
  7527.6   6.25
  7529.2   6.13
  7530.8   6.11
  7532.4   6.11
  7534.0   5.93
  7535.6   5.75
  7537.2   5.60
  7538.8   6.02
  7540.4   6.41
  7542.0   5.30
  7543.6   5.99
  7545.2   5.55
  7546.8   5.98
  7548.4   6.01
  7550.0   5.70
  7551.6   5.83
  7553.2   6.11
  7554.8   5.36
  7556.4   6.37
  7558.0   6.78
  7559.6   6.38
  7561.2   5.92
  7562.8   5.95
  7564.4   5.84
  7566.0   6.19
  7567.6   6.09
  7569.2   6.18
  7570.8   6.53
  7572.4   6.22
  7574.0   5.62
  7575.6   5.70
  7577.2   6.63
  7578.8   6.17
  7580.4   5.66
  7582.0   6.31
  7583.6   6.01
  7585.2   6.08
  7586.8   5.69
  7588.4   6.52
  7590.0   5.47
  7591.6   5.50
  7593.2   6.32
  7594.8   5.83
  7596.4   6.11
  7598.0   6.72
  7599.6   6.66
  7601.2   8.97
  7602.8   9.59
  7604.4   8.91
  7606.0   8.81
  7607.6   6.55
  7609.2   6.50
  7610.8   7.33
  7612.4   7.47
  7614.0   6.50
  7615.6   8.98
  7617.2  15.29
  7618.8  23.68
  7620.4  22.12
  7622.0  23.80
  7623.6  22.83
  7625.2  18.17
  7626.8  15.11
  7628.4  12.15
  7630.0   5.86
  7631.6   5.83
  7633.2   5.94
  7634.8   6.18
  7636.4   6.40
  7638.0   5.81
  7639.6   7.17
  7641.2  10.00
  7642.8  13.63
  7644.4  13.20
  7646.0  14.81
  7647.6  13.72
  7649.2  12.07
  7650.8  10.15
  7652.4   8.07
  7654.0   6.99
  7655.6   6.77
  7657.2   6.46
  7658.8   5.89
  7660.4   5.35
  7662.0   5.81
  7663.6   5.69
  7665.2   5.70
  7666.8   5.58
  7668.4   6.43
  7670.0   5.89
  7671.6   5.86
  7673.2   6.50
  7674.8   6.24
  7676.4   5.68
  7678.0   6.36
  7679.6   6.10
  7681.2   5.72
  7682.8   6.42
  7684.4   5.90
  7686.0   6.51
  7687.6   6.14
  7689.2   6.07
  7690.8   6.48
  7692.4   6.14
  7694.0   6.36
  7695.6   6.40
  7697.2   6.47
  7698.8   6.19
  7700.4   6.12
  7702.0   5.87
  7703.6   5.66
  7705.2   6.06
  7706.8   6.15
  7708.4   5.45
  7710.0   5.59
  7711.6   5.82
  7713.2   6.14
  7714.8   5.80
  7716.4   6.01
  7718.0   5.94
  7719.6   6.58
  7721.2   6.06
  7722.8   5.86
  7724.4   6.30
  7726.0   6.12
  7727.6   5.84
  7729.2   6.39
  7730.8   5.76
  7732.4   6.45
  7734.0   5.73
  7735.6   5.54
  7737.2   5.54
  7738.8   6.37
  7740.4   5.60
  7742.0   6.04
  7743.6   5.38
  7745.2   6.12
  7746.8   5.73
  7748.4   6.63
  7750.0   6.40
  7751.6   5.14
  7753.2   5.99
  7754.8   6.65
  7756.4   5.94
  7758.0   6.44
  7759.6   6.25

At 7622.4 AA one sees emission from Halpha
